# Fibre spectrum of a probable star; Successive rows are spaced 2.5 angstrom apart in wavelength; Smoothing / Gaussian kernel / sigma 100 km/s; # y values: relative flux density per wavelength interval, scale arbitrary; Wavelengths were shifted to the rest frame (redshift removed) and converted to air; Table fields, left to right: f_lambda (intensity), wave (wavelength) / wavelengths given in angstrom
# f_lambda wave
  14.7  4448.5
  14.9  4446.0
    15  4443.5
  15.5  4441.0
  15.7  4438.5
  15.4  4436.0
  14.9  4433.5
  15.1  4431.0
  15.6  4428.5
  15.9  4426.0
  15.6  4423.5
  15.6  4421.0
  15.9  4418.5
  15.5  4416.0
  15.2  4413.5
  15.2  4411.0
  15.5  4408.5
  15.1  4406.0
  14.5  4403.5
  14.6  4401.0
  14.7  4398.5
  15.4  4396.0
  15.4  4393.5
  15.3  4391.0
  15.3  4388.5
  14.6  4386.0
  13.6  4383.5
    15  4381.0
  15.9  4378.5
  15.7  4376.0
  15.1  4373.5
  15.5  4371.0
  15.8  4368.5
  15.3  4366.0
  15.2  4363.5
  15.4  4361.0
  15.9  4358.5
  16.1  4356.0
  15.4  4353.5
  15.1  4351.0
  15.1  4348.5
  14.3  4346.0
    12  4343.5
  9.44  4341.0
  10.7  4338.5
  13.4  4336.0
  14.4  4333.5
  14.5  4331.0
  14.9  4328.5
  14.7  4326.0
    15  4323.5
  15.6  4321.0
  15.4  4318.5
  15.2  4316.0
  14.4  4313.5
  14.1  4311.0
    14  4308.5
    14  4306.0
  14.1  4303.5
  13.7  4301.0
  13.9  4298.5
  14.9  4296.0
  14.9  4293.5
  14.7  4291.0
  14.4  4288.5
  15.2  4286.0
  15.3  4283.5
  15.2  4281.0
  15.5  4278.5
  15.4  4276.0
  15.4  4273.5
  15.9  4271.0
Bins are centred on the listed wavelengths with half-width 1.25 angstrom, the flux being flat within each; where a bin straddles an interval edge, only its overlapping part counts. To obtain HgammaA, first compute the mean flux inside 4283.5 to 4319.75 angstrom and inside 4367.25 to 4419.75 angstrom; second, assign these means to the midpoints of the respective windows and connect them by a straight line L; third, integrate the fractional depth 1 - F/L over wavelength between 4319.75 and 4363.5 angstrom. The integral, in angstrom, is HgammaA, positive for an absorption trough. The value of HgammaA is 1.6 angstrom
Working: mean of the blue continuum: 14.5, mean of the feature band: 14.3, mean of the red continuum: 15.2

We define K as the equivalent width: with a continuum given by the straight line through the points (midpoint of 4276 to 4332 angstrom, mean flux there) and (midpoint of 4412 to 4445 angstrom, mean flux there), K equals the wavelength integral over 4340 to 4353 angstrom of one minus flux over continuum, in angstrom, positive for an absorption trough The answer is 1.4 angstrom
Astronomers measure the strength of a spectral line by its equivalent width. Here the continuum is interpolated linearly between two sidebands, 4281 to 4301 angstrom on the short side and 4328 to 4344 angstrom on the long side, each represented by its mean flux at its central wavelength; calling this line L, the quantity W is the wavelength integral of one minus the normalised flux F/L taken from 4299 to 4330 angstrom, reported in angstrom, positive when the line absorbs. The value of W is -2.1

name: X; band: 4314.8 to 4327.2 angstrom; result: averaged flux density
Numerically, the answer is 15.2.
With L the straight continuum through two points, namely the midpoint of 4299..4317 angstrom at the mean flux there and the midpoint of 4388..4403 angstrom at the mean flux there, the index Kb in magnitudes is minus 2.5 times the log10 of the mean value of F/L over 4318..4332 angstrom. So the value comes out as -0.05 mag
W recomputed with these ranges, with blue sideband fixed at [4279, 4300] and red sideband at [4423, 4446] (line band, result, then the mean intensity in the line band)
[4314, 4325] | -0.2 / 15.2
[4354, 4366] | -0.4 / 15.6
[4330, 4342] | 2.0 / 12.5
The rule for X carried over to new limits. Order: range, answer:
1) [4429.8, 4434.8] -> 15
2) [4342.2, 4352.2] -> 14.1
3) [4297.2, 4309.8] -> 13.9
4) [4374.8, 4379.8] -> 15.8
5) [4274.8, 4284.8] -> 15.3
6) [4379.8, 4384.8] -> 14.3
